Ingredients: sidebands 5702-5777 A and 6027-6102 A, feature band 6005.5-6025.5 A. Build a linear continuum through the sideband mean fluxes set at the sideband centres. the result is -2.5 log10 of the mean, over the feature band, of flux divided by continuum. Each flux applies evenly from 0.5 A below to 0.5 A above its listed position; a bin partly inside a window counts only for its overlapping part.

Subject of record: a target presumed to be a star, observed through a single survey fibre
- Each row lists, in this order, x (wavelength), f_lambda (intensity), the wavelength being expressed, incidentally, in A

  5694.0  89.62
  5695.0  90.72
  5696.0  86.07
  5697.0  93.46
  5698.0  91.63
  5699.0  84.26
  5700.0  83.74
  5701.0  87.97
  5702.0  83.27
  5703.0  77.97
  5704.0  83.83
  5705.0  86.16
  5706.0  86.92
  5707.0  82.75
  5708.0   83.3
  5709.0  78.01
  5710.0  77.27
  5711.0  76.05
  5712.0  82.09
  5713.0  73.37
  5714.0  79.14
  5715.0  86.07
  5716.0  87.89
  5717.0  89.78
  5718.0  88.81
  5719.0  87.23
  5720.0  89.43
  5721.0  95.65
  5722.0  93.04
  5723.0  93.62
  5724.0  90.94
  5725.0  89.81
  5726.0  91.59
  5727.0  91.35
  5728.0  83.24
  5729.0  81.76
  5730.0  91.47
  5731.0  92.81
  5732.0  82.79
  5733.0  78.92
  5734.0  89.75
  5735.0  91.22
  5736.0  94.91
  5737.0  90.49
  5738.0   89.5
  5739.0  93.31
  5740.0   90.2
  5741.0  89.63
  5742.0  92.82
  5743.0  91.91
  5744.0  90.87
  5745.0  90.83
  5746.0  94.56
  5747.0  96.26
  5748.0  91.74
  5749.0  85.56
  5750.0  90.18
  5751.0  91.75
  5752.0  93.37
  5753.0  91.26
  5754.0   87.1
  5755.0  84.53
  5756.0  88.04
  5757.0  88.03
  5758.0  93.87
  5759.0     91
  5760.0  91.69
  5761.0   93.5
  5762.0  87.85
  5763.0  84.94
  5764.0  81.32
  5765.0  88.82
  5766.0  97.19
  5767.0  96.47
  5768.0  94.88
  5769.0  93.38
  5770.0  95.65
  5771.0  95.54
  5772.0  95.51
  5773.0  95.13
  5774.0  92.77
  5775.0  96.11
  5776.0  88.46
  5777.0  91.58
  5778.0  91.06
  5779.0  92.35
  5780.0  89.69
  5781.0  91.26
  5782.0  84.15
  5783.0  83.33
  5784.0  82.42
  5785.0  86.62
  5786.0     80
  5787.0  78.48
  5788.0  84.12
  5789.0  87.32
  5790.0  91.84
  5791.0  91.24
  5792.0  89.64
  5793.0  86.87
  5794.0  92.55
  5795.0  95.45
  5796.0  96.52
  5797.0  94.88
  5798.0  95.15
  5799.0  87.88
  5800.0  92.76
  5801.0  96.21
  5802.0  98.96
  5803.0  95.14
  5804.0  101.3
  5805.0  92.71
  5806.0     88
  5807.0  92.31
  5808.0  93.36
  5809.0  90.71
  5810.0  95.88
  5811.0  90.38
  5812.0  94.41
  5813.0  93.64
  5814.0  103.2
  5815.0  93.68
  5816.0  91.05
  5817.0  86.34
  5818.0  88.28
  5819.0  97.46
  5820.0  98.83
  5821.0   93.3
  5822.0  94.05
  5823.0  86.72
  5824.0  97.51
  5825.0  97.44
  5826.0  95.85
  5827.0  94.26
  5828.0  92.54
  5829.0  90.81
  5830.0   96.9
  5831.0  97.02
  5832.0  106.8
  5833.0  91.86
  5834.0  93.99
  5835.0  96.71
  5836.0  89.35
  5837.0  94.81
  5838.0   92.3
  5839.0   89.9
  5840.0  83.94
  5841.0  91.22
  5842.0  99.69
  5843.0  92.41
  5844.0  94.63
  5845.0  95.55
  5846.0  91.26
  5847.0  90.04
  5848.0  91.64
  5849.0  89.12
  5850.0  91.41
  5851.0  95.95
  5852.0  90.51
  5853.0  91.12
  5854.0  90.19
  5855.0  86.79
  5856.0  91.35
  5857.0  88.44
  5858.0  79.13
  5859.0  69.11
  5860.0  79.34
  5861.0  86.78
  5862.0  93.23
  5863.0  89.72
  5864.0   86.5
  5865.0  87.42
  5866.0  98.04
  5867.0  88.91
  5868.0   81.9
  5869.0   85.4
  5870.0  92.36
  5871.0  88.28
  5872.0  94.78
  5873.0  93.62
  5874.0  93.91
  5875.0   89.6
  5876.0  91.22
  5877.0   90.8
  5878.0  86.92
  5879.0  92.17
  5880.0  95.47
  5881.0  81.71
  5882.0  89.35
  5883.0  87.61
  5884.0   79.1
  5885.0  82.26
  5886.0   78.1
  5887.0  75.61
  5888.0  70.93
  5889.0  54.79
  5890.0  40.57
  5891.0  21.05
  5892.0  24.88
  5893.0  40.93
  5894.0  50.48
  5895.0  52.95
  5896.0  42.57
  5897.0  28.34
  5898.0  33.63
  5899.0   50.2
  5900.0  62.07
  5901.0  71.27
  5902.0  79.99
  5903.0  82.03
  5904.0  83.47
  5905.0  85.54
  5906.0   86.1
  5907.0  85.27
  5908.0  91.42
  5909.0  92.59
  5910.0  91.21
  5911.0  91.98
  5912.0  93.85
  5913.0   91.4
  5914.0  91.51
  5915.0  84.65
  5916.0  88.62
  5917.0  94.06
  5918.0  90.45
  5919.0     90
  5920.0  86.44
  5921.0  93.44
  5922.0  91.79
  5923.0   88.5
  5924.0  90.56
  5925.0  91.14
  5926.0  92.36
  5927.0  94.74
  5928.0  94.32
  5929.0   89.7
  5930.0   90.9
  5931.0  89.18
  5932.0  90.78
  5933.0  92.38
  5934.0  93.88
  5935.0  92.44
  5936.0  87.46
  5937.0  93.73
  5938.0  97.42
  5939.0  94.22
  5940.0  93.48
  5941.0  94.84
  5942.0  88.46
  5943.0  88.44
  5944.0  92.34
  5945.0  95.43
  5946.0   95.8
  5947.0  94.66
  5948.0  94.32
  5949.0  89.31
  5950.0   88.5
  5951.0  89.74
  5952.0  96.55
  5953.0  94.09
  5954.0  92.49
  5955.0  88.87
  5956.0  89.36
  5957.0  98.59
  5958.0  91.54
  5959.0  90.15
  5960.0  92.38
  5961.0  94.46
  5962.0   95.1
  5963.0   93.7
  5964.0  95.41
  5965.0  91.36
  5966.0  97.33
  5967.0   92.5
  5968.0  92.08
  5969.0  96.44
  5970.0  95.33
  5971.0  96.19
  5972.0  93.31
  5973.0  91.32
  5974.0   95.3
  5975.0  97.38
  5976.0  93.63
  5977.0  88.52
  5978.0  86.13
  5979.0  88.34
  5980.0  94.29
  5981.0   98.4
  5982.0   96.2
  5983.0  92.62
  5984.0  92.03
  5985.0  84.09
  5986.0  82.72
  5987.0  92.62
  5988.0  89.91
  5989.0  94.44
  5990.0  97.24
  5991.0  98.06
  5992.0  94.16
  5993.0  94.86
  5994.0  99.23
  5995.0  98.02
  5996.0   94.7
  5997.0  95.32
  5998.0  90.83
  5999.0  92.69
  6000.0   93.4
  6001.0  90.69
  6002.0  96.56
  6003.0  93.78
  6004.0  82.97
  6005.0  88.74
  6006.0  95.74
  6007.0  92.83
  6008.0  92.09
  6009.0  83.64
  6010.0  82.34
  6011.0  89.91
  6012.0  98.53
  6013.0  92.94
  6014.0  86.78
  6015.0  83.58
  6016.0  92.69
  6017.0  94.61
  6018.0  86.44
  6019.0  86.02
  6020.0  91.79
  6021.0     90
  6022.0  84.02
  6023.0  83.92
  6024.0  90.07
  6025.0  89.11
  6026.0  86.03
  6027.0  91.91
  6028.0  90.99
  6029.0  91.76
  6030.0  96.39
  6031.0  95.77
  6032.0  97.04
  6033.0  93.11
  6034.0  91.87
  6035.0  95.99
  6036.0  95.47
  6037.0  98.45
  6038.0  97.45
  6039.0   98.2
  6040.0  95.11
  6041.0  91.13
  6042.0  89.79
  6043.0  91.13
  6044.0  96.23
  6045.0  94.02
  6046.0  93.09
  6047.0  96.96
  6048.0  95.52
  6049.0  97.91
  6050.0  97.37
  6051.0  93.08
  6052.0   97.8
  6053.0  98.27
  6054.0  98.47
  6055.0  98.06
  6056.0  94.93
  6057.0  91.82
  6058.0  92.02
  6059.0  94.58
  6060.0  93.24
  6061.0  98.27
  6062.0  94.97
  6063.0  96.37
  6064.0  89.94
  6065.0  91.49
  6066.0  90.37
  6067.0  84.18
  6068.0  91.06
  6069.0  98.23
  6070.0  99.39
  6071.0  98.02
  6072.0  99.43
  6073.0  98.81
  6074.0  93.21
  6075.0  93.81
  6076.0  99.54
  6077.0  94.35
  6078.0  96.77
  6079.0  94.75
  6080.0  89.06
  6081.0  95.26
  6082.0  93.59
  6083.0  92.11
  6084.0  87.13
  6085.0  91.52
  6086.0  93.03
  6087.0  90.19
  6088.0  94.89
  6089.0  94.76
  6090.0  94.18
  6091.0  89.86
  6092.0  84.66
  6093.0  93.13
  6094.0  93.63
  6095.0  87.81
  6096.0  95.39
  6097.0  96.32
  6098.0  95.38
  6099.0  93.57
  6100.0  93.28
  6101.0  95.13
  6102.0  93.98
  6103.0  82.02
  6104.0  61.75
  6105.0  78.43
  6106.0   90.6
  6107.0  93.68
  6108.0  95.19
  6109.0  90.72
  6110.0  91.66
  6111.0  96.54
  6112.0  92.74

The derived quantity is 0.05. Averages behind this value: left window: 89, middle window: 89.4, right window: 94.2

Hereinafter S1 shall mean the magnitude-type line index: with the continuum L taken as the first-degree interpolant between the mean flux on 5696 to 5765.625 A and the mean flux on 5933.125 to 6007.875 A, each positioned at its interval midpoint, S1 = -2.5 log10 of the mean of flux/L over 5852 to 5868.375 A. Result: 0.046 mag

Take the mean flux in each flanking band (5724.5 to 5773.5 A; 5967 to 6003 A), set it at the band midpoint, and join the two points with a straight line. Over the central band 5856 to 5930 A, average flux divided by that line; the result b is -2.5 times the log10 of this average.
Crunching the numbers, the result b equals 0.15 mag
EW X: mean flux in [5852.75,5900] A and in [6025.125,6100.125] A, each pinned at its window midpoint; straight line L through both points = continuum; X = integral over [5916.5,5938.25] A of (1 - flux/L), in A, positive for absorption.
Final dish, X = -2.9 A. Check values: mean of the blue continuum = 75.7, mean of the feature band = 91.6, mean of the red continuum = 94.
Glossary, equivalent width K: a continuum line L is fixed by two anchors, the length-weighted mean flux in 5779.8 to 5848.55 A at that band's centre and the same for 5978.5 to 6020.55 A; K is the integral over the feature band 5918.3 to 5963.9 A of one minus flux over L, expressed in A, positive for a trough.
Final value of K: -0.1 A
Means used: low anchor 92.3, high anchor 91.8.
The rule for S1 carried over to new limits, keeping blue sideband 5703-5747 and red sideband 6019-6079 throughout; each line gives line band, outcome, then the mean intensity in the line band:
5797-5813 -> -0.05 mag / 93.7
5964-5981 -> -0.01 mag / 93.3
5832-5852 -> -0.03 mag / 92.7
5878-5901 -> 0.42 mag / 61.5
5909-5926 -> 0.01 mag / 90.7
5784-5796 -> 0.01 mag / 87.8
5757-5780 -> -0.04 mag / 92.1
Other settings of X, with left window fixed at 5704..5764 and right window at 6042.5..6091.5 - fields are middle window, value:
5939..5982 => -0.3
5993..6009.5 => 0.1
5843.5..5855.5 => -0.2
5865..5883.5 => 0.2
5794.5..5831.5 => -1.8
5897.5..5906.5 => 2.1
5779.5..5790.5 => 0.5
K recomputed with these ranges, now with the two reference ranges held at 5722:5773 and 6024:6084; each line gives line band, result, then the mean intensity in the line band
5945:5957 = 0.07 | 92.6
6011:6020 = 0.35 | 90.3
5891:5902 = 5.51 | 46.2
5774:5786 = 0.32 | 88.6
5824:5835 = -0.51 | 95.9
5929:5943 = 0.14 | 92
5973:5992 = 0.23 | 92.4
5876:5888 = 0.94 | 85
